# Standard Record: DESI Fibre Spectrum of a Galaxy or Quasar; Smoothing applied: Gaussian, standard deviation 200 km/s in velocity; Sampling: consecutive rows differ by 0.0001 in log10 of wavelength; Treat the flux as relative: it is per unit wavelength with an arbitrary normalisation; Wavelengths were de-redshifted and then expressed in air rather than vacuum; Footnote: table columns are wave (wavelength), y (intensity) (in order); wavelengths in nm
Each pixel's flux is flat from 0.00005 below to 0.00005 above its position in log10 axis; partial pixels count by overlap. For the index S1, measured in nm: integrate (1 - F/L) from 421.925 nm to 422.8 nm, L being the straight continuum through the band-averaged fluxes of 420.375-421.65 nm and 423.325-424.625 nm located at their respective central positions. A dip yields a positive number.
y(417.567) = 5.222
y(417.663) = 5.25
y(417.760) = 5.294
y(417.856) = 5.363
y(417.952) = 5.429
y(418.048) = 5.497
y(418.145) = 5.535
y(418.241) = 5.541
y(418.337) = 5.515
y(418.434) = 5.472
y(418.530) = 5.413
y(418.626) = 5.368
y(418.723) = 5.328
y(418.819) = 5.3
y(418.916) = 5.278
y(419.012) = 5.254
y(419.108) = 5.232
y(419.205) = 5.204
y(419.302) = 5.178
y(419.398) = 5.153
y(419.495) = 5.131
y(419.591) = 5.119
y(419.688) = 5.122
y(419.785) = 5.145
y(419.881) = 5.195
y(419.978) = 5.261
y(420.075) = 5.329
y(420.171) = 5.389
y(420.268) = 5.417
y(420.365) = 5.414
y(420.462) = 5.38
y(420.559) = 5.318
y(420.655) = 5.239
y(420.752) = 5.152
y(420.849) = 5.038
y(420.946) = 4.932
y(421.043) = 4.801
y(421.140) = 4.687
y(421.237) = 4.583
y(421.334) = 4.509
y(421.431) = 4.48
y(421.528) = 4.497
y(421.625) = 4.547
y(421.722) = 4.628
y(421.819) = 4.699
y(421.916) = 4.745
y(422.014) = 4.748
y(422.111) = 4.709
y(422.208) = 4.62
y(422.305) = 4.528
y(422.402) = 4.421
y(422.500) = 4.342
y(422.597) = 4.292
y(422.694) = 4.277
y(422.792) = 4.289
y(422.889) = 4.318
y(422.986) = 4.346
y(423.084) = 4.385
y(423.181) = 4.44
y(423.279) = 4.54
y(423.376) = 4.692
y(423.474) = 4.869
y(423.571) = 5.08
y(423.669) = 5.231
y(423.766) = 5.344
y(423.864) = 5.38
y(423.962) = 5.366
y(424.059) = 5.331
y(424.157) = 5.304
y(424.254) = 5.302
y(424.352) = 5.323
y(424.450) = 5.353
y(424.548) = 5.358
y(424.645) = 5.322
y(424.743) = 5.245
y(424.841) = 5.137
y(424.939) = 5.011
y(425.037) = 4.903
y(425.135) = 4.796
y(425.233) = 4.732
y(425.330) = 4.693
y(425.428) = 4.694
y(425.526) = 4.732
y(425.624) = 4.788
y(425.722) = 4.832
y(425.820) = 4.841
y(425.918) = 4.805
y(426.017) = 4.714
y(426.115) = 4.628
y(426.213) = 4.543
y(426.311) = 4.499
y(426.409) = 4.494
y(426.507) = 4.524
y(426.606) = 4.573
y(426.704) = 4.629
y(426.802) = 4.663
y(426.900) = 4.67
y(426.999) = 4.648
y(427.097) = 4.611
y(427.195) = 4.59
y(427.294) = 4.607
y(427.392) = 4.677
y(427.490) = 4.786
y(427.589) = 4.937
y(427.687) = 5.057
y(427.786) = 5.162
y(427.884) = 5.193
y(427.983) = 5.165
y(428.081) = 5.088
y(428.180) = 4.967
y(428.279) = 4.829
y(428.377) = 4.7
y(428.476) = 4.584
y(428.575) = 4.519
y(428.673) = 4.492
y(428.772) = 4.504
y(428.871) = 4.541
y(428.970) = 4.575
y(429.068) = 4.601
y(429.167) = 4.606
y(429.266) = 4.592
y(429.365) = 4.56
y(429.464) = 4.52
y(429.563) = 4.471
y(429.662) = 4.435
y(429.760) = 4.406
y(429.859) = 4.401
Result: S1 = 0.10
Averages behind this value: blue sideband 4.88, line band 4.49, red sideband 5.23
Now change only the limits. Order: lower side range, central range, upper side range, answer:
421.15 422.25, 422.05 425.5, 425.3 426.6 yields -0.16 nm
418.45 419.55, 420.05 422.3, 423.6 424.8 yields 0.17 nm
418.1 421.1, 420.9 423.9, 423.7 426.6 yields 0.27 nm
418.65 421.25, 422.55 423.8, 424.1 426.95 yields 0.10 nm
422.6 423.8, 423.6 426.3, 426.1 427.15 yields -0.24 nm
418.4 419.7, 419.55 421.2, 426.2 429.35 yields 0.00 nm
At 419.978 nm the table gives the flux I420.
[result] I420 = 5.261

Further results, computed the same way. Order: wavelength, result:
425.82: 4.841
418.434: 5.472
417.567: 5.222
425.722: 4.832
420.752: 5.152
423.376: 4.692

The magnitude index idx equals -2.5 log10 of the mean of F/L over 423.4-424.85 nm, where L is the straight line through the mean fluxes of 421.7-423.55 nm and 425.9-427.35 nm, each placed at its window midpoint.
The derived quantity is -0.155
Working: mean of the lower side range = 4.53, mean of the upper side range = 4.61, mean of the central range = 5.26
